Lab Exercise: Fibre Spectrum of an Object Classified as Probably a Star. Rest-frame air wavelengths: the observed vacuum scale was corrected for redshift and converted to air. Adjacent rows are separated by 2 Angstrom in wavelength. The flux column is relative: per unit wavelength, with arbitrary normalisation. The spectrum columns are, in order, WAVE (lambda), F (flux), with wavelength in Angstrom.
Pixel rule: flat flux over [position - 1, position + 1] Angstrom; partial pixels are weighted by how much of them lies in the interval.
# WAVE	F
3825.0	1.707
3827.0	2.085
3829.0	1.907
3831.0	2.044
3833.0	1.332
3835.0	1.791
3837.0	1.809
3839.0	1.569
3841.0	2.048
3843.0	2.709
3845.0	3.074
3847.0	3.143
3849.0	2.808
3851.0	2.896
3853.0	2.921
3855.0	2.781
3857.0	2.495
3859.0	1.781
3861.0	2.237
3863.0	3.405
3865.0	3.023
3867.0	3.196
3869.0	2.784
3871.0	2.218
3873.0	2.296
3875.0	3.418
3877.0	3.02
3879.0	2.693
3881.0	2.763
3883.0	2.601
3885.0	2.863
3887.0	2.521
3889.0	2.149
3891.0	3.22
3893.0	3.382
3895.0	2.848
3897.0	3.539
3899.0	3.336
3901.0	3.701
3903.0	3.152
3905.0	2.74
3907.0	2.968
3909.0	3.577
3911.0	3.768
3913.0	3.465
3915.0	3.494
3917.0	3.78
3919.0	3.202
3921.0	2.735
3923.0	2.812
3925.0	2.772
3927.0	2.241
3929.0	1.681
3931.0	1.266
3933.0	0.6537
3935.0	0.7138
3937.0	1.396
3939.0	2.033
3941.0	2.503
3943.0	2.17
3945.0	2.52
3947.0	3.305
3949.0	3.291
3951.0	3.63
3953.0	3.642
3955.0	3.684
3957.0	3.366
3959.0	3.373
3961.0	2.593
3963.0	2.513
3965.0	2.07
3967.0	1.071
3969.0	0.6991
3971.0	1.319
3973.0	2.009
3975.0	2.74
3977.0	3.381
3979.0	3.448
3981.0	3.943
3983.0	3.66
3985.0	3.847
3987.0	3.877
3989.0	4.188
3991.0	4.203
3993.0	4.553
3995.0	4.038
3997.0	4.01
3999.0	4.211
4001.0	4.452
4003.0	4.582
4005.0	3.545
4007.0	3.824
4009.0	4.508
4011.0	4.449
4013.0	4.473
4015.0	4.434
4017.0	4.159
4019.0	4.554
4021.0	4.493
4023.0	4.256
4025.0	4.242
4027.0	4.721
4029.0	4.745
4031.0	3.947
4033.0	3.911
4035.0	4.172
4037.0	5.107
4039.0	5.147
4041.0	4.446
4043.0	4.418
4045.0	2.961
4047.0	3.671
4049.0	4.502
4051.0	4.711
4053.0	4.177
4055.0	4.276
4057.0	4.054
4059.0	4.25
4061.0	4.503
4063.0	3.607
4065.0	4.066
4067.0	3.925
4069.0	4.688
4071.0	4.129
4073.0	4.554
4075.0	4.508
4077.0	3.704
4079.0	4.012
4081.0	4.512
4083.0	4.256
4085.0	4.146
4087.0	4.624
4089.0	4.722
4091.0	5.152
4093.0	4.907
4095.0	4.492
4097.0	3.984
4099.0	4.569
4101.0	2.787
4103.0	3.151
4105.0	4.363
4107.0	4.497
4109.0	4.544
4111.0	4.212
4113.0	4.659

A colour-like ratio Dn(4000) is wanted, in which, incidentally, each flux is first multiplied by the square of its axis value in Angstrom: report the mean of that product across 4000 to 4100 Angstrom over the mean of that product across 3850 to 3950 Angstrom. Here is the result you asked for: 1.71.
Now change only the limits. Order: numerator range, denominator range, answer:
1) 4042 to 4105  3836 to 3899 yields 1.71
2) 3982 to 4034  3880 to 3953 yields 1.61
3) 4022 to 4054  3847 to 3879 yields 1.71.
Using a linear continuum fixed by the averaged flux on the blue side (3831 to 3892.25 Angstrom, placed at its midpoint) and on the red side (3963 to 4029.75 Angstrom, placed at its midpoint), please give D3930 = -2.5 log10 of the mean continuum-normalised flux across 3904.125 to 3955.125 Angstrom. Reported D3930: 0.17 mag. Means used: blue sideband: 2.58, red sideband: 3.7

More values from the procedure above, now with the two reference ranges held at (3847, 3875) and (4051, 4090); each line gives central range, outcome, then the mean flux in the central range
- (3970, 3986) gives 0.18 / 3.04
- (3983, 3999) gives -0.11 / 4.08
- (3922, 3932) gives 0.43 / 2.15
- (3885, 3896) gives 0.04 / 2.83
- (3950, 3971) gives 0.30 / 2.6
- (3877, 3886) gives 0.04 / 2.76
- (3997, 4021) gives -0.13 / 4.29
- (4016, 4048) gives -0.09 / 4.31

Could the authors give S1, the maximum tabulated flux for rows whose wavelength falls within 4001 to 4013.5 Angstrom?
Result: 4.582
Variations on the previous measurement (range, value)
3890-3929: 3.78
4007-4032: 4.745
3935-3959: 3.684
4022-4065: 5.147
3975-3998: 4.553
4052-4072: 4.688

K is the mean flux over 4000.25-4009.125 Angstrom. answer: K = 4.14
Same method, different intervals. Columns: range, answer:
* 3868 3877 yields 2.72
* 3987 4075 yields 4.27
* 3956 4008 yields 3.29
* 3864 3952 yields 2.76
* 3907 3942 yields 2.49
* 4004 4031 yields 4.32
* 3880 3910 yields 3.02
